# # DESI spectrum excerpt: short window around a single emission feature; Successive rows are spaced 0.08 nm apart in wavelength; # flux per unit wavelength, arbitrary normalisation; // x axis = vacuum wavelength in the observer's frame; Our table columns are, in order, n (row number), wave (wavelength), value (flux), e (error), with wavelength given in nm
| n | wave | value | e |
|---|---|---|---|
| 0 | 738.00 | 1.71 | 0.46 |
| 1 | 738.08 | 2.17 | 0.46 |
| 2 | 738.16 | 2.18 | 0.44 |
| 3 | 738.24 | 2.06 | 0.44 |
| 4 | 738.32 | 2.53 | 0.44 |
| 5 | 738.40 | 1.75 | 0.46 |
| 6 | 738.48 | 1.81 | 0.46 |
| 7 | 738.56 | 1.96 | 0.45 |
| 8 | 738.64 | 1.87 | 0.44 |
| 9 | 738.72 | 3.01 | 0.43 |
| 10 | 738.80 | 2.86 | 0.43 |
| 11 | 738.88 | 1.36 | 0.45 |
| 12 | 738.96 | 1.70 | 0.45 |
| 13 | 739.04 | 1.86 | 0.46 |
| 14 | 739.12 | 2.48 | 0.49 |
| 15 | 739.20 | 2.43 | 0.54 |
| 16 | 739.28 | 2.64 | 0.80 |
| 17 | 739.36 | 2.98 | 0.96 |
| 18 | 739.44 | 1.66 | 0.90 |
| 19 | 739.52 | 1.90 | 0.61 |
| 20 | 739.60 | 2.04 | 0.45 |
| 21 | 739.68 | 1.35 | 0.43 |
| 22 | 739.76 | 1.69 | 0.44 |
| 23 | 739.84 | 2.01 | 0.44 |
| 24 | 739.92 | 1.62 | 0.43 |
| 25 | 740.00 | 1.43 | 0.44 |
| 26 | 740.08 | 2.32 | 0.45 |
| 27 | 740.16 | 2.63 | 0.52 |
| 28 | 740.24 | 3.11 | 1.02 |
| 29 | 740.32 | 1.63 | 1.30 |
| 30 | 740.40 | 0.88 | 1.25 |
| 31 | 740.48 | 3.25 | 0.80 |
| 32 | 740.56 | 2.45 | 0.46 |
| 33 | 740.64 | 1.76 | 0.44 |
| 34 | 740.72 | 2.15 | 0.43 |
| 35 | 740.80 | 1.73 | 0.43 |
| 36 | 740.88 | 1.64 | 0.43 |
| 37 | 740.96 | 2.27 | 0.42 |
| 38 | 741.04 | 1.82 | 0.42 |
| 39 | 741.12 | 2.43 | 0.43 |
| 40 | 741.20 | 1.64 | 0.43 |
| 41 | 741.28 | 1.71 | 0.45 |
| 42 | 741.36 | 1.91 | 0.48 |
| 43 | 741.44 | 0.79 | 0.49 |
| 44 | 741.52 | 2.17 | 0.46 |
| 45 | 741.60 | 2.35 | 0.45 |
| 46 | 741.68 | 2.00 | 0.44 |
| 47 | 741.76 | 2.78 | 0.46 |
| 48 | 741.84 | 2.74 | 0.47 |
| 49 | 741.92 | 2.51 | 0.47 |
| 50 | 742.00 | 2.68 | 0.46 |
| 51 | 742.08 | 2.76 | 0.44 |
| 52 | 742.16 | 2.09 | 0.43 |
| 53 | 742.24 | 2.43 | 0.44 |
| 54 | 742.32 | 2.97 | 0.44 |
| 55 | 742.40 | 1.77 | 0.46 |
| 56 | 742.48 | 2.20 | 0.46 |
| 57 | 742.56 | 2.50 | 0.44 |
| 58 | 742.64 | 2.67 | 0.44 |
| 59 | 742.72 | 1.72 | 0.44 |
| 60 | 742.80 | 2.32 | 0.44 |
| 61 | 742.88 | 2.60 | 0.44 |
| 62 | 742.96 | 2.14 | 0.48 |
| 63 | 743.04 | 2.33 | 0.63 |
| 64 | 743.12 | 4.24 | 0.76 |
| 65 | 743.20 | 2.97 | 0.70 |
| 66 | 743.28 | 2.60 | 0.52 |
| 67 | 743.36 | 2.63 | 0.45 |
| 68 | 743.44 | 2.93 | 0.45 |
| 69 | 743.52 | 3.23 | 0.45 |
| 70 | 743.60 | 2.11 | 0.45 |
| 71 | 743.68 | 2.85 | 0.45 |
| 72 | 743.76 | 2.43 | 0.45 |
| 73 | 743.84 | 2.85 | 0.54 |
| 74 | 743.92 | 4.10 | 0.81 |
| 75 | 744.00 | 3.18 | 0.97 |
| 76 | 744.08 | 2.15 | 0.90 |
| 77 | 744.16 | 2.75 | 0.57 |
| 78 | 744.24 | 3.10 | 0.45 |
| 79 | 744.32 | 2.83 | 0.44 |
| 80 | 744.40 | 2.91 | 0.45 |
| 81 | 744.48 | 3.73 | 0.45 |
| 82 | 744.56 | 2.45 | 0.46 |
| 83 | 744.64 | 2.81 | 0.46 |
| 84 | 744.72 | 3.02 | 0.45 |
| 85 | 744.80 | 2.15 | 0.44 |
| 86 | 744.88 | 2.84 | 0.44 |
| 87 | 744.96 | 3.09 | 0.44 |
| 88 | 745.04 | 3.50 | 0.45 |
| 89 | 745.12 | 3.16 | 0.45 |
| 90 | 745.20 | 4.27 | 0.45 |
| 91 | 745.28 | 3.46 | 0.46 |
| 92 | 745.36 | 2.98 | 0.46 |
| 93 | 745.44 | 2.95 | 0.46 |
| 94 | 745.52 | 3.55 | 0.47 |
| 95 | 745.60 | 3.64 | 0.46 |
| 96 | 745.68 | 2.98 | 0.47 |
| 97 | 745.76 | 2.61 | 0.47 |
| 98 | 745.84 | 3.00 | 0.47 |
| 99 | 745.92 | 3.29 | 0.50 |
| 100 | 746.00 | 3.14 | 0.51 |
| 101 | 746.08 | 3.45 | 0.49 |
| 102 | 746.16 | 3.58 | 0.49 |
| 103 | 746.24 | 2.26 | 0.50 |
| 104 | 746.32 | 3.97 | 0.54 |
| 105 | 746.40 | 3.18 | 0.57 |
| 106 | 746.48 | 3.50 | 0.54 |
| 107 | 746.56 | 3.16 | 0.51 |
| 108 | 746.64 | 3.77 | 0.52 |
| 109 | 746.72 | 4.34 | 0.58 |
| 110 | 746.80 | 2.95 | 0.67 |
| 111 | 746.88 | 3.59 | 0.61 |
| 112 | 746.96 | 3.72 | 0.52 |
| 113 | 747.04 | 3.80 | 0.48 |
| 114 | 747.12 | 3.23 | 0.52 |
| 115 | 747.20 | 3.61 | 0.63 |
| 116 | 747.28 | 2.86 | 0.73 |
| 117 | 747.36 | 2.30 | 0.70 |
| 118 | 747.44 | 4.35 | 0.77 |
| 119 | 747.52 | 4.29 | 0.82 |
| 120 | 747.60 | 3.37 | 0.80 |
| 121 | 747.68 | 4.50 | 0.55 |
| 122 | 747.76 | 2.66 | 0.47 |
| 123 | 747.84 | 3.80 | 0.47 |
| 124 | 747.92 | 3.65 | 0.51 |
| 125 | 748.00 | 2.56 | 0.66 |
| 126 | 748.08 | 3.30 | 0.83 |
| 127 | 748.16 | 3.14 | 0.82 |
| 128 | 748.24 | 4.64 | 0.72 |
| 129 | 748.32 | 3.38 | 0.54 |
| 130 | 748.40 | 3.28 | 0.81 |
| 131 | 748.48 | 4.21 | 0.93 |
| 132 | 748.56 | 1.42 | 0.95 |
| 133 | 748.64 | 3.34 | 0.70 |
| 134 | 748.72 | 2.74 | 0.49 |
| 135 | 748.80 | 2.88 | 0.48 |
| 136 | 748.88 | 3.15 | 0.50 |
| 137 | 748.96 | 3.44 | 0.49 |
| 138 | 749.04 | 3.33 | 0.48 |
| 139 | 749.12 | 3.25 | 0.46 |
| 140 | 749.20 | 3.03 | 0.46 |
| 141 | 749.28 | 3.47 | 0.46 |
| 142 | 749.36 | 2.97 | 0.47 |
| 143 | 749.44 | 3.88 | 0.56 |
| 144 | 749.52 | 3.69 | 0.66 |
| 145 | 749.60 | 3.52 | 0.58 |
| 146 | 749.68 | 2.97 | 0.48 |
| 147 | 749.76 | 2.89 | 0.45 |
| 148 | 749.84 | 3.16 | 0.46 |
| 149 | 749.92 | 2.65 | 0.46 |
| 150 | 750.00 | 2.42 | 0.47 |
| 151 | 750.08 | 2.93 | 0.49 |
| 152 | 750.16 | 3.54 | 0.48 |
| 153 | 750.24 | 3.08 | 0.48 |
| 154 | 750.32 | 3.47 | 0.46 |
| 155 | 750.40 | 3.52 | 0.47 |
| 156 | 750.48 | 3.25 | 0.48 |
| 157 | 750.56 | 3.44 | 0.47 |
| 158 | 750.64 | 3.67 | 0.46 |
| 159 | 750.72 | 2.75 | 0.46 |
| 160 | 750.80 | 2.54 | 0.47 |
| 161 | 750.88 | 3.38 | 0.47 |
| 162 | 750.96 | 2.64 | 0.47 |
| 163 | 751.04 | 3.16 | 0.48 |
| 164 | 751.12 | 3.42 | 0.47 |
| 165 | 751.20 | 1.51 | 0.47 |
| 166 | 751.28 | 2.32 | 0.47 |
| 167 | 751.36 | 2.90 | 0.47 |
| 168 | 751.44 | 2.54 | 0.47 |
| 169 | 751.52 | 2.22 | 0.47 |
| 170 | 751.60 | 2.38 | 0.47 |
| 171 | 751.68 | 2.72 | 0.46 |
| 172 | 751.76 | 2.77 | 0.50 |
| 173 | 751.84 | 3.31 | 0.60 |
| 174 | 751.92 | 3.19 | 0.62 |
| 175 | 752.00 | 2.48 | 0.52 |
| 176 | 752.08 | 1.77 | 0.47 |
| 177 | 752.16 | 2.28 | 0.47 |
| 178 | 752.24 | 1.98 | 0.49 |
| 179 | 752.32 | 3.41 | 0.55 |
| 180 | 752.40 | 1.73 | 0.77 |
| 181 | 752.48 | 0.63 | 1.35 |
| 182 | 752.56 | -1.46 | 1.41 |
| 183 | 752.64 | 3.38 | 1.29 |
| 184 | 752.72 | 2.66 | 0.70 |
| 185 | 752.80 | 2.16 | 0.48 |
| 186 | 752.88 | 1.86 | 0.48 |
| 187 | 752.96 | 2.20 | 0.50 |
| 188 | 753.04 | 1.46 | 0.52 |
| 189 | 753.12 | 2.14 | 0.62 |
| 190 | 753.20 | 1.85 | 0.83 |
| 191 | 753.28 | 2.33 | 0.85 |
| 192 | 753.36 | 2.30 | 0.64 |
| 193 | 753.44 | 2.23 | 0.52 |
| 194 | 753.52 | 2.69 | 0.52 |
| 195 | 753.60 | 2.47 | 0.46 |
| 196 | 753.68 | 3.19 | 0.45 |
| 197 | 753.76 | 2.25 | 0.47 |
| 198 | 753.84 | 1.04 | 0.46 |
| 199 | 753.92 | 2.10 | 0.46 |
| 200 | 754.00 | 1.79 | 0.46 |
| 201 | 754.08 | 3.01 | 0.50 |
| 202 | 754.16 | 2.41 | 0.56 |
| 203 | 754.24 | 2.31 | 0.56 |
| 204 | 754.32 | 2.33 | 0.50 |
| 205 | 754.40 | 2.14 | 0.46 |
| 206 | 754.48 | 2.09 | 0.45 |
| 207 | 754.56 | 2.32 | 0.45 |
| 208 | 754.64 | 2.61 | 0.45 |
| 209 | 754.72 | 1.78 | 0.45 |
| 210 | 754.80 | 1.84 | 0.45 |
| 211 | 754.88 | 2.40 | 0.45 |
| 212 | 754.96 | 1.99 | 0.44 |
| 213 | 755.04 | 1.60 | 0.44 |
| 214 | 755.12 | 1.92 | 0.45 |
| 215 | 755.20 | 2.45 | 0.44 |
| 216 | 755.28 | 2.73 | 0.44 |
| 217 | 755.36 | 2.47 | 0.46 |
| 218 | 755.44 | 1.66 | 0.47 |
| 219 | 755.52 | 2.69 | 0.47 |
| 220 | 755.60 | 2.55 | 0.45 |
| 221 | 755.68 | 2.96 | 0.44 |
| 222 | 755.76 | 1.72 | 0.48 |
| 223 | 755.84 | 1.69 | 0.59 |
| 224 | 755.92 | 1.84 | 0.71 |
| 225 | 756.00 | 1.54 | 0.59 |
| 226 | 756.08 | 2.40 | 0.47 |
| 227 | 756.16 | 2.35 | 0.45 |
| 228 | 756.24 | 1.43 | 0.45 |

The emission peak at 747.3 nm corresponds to Mg II 2798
